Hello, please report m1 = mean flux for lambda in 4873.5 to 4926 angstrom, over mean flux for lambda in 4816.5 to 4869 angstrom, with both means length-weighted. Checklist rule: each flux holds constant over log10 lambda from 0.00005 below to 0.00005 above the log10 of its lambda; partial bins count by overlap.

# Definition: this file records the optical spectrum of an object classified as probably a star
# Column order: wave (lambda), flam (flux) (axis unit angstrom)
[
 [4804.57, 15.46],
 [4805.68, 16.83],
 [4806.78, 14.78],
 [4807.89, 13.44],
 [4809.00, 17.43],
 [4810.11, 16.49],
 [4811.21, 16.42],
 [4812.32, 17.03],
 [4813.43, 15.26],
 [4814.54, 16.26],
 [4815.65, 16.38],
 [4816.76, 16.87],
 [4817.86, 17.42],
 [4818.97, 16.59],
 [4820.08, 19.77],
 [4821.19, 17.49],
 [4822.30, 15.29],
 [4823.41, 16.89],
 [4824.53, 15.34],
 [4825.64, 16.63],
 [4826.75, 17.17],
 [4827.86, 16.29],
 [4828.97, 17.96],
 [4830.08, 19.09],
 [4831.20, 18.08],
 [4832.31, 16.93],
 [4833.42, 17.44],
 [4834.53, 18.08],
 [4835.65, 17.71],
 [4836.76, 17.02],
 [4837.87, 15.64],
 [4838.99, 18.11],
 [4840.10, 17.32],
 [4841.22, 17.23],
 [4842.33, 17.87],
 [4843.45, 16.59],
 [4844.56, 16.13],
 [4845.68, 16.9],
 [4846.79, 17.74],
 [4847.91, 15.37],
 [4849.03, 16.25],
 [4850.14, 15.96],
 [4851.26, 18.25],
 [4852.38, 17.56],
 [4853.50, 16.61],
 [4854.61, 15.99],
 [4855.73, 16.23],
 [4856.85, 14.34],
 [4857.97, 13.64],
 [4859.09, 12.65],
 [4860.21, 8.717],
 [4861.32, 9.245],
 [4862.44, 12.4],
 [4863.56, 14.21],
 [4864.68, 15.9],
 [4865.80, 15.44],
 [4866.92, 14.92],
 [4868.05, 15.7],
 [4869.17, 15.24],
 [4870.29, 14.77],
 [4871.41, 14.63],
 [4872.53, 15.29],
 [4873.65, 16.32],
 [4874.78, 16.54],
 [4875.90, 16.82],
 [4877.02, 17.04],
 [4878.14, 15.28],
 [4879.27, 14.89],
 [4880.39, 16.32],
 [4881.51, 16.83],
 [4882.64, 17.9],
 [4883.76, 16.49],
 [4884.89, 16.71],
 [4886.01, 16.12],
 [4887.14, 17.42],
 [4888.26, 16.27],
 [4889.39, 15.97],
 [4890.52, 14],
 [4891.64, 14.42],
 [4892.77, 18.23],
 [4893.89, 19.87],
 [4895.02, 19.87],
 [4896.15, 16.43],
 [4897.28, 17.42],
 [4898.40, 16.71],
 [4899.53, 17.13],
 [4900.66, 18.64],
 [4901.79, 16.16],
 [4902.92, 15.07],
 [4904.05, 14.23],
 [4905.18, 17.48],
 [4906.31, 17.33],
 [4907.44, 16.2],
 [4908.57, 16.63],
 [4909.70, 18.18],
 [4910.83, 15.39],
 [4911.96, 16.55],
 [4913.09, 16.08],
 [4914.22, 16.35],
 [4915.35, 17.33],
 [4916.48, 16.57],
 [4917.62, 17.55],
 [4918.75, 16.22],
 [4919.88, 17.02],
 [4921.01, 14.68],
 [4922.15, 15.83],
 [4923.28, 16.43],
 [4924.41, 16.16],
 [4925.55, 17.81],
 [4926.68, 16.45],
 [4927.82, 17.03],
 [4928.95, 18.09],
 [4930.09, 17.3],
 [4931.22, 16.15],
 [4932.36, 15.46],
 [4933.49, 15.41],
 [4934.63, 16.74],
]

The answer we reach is 1.03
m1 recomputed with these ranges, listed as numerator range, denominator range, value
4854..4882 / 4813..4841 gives 0.86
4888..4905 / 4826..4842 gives 0.96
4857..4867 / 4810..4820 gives 0.78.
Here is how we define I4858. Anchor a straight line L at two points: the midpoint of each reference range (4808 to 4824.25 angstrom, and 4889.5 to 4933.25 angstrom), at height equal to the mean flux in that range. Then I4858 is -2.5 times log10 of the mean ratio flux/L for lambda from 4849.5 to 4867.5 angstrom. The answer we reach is 0.152 mag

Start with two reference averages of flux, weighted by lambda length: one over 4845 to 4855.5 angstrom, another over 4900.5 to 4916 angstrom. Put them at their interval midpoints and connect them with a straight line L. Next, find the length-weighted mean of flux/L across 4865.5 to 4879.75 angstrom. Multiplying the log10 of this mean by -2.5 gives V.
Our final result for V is 0.07 mag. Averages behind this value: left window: 16.7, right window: 16.5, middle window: 15.6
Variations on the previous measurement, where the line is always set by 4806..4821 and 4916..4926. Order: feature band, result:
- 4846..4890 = 0.07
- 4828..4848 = -0.05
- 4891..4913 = -0.03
